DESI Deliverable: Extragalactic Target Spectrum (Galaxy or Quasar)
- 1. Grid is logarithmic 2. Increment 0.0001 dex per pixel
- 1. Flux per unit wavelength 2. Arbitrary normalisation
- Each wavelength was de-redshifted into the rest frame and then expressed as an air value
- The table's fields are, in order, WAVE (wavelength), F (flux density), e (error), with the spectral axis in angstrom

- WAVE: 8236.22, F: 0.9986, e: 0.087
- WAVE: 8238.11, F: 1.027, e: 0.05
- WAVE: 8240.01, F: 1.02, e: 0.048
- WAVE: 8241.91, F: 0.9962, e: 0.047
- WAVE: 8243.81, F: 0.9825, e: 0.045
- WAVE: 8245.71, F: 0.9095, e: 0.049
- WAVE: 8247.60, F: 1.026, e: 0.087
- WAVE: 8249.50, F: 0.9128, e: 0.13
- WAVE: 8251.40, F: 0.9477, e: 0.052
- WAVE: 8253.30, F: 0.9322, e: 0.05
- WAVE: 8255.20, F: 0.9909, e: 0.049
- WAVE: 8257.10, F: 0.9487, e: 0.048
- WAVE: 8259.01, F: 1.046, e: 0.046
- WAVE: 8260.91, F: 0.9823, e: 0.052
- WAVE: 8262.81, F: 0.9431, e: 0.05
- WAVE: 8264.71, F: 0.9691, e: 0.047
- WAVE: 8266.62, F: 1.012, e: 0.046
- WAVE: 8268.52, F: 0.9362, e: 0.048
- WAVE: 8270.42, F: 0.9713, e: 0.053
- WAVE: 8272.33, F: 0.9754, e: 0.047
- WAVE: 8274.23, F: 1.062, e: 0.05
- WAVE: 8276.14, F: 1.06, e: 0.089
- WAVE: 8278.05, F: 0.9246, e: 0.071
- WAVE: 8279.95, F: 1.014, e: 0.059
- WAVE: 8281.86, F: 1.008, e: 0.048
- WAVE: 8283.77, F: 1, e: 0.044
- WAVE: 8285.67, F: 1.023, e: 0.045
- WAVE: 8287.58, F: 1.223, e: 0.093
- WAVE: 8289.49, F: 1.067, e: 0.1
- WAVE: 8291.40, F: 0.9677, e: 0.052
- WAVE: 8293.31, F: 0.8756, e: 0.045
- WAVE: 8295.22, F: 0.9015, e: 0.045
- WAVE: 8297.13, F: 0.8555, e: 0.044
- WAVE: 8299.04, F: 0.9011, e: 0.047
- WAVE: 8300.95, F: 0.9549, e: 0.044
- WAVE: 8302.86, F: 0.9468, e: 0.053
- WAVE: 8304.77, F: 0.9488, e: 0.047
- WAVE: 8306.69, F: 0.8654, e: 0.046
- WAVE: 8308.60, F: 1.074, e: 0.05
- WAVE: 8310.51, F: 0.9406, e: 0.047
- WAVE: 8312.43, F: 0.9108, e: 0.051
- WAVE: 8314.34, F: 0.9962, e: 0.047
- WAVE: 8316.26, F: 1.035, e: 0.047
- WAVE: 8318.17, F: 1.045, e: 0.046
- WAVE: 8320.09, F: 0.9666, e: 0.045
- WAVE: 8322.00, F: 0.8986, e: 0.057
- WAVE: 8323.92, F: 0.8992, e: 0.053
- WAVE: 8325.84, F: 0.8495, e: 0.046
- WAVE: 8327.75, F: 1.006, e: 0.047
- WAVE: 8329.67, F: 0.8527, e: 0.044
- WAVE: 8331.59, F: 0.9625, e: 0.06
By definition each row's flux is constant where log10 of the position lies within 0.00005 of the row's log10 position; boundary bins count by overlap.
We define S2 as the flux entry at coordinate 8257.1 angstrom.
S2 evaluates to 0.9487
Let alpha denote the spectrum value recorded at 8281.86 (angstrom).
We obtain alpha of 1.008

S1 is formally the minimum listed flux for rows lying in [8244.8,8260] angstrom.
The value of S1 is 0.9095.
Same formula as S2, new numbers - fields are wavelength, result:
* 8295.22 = 0.9015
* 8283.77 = 1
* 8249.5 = 0.9128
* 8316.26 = 1.035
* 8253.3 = 0.9322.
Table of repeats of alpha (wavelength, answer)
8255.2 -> 0.9909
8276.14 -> 1.06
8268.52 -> 0.9362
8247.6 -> 1.026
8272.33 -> 0.9754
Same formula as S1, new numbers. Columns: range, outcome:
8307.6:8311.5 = 0.9406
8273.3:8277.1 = 1.06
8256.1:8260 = 0.9487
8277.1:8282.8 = 0.9246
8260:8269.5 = 0.9362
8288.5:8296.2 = 0.8756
